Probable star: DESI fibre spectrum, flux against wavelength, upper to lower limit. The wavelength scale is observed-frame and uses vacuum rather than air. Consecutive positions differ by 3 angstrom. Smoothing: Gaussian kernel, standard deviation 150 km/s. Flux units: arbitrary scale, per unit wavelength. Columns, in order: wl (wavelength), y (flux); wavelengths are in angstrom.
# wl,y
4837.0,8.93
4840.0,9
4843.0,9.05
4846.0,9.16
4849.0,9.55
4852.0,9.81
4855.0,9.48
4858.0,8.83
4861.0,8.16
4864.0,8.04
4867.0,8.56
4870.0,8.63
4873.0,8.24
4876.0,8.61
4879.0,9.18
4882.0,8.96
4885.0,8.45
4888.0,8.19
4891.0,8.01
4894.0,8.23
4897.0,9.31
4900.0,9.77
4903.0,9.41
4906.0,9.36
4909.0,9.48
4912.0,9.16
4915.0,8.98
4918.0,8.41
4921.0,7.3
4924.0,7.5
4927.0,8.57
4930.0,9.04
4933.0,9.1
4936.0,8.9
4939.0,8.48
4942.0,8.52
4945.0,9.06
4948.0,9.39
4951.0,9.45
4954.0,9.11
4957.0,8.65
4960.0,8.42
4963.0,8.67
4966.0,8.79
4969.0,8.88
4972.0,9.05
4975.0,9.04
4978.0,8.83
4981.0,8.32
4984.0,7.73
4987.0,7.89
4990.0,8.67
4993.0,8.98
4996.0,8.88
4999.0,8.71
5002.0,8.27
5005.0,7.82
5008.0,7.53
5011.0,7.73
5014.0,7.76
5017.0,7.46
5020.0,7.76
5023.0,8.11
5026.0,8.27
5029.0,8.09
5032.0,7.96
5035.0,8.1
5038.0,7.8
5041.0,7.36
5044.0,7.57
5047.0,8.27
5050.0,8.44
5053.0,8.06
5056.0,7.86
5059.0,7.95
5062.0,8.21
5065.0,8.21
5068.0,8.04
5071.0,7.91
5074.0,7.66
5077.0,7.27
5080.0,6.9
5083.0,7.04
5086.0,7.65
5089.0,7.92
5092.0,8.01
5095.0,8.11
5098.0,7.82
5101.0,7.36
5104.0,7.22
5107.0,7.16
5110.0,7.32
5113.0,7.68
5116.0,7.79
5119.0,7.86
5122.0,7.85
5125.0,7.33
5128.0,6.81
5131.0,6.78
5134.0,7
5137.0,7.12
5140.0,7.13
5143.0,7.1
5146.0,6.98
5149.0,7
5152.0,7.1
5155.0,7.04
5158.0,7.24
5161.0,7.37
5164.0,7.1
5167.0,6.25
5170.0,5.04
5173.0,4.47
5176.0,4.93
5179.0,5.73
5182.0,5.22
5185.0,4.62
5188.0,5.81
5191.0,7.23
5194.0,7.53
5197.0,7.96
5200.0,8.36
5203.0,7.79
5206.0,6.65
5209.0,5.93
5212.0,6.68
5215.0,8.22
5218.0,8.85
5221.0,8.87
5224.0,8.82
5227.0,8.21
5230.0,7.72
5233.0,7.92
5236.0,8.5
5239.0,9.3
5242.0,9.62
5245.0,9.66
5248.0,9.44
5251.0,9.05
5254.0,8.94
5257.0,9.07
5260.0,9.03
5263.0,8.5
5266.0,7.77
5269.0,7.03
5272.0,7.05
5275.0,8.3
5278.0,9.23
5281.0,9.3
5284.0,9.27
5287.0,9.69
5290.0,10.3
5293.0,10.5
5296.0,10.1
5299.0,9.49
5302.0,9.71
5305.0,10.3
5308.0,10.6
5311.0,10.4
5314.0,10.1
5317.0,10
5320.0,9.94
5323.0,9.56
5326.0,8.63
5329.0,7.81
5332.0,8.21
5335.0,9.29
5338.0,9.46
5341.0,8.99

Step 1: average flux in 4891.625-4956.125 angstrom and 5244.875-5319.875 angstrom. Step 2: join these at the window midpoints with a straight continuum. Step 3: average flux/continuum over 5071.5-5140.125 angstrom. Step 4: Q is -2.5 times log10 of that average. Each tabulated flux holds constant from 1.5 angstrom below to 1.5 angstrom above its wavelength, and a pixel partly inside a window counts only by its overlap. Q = 0.218 mag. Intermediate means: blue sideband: 8.87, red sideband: 9.32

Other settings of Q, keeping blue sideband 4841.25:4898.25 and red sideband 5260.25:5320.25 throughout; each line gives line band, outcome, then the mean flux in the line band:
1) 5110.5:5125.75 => 0.184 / 7.7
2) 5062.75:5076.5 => 0.144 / 7.92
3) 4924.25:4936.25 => 0.011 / 8.76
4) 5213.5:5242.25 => 0.087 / 8.56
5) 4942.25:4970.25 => -0.004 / 8.92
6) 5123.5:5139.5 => 0.286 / 7.02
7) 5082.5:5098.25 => 0.164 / 7.8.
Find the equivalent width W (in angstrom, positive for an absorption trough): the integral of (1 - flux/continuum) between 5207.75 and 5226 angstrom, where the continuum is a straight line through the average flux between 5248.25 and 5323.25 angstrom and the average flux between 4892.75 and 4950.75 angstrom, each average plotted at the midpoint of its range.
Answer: 2.6 angstrom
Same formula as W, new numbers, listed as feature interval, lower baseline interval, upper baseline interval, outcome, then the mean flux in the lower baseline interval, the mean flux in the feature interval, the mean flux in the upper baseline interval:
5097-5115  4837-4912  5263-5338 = 3.3 angstrom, 8.9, 7.43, 9.26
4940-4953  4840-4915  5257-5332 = -0.2 angstrom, 8.9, 9.08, 9.25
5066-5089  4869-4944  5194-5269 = 2.6 angstrom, 8.71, 7.54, 8.33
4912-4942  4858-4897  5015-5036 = -0.7 angstrom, 8.49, 8.51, 7.96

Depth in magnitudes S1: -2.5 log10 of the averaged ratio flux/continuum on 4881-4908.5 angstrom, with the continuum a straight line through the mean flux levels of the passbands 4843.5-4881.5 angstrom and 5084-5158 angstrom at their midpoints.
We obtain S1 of -0.02 mag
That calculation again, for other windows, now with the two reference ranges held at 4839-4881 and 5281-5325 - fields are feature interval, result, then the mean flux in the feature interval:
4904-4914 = -0.04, 9.32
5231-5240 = 0.16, 8.49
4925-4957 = 0.02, 8.92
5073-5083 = 0.29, 7.22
